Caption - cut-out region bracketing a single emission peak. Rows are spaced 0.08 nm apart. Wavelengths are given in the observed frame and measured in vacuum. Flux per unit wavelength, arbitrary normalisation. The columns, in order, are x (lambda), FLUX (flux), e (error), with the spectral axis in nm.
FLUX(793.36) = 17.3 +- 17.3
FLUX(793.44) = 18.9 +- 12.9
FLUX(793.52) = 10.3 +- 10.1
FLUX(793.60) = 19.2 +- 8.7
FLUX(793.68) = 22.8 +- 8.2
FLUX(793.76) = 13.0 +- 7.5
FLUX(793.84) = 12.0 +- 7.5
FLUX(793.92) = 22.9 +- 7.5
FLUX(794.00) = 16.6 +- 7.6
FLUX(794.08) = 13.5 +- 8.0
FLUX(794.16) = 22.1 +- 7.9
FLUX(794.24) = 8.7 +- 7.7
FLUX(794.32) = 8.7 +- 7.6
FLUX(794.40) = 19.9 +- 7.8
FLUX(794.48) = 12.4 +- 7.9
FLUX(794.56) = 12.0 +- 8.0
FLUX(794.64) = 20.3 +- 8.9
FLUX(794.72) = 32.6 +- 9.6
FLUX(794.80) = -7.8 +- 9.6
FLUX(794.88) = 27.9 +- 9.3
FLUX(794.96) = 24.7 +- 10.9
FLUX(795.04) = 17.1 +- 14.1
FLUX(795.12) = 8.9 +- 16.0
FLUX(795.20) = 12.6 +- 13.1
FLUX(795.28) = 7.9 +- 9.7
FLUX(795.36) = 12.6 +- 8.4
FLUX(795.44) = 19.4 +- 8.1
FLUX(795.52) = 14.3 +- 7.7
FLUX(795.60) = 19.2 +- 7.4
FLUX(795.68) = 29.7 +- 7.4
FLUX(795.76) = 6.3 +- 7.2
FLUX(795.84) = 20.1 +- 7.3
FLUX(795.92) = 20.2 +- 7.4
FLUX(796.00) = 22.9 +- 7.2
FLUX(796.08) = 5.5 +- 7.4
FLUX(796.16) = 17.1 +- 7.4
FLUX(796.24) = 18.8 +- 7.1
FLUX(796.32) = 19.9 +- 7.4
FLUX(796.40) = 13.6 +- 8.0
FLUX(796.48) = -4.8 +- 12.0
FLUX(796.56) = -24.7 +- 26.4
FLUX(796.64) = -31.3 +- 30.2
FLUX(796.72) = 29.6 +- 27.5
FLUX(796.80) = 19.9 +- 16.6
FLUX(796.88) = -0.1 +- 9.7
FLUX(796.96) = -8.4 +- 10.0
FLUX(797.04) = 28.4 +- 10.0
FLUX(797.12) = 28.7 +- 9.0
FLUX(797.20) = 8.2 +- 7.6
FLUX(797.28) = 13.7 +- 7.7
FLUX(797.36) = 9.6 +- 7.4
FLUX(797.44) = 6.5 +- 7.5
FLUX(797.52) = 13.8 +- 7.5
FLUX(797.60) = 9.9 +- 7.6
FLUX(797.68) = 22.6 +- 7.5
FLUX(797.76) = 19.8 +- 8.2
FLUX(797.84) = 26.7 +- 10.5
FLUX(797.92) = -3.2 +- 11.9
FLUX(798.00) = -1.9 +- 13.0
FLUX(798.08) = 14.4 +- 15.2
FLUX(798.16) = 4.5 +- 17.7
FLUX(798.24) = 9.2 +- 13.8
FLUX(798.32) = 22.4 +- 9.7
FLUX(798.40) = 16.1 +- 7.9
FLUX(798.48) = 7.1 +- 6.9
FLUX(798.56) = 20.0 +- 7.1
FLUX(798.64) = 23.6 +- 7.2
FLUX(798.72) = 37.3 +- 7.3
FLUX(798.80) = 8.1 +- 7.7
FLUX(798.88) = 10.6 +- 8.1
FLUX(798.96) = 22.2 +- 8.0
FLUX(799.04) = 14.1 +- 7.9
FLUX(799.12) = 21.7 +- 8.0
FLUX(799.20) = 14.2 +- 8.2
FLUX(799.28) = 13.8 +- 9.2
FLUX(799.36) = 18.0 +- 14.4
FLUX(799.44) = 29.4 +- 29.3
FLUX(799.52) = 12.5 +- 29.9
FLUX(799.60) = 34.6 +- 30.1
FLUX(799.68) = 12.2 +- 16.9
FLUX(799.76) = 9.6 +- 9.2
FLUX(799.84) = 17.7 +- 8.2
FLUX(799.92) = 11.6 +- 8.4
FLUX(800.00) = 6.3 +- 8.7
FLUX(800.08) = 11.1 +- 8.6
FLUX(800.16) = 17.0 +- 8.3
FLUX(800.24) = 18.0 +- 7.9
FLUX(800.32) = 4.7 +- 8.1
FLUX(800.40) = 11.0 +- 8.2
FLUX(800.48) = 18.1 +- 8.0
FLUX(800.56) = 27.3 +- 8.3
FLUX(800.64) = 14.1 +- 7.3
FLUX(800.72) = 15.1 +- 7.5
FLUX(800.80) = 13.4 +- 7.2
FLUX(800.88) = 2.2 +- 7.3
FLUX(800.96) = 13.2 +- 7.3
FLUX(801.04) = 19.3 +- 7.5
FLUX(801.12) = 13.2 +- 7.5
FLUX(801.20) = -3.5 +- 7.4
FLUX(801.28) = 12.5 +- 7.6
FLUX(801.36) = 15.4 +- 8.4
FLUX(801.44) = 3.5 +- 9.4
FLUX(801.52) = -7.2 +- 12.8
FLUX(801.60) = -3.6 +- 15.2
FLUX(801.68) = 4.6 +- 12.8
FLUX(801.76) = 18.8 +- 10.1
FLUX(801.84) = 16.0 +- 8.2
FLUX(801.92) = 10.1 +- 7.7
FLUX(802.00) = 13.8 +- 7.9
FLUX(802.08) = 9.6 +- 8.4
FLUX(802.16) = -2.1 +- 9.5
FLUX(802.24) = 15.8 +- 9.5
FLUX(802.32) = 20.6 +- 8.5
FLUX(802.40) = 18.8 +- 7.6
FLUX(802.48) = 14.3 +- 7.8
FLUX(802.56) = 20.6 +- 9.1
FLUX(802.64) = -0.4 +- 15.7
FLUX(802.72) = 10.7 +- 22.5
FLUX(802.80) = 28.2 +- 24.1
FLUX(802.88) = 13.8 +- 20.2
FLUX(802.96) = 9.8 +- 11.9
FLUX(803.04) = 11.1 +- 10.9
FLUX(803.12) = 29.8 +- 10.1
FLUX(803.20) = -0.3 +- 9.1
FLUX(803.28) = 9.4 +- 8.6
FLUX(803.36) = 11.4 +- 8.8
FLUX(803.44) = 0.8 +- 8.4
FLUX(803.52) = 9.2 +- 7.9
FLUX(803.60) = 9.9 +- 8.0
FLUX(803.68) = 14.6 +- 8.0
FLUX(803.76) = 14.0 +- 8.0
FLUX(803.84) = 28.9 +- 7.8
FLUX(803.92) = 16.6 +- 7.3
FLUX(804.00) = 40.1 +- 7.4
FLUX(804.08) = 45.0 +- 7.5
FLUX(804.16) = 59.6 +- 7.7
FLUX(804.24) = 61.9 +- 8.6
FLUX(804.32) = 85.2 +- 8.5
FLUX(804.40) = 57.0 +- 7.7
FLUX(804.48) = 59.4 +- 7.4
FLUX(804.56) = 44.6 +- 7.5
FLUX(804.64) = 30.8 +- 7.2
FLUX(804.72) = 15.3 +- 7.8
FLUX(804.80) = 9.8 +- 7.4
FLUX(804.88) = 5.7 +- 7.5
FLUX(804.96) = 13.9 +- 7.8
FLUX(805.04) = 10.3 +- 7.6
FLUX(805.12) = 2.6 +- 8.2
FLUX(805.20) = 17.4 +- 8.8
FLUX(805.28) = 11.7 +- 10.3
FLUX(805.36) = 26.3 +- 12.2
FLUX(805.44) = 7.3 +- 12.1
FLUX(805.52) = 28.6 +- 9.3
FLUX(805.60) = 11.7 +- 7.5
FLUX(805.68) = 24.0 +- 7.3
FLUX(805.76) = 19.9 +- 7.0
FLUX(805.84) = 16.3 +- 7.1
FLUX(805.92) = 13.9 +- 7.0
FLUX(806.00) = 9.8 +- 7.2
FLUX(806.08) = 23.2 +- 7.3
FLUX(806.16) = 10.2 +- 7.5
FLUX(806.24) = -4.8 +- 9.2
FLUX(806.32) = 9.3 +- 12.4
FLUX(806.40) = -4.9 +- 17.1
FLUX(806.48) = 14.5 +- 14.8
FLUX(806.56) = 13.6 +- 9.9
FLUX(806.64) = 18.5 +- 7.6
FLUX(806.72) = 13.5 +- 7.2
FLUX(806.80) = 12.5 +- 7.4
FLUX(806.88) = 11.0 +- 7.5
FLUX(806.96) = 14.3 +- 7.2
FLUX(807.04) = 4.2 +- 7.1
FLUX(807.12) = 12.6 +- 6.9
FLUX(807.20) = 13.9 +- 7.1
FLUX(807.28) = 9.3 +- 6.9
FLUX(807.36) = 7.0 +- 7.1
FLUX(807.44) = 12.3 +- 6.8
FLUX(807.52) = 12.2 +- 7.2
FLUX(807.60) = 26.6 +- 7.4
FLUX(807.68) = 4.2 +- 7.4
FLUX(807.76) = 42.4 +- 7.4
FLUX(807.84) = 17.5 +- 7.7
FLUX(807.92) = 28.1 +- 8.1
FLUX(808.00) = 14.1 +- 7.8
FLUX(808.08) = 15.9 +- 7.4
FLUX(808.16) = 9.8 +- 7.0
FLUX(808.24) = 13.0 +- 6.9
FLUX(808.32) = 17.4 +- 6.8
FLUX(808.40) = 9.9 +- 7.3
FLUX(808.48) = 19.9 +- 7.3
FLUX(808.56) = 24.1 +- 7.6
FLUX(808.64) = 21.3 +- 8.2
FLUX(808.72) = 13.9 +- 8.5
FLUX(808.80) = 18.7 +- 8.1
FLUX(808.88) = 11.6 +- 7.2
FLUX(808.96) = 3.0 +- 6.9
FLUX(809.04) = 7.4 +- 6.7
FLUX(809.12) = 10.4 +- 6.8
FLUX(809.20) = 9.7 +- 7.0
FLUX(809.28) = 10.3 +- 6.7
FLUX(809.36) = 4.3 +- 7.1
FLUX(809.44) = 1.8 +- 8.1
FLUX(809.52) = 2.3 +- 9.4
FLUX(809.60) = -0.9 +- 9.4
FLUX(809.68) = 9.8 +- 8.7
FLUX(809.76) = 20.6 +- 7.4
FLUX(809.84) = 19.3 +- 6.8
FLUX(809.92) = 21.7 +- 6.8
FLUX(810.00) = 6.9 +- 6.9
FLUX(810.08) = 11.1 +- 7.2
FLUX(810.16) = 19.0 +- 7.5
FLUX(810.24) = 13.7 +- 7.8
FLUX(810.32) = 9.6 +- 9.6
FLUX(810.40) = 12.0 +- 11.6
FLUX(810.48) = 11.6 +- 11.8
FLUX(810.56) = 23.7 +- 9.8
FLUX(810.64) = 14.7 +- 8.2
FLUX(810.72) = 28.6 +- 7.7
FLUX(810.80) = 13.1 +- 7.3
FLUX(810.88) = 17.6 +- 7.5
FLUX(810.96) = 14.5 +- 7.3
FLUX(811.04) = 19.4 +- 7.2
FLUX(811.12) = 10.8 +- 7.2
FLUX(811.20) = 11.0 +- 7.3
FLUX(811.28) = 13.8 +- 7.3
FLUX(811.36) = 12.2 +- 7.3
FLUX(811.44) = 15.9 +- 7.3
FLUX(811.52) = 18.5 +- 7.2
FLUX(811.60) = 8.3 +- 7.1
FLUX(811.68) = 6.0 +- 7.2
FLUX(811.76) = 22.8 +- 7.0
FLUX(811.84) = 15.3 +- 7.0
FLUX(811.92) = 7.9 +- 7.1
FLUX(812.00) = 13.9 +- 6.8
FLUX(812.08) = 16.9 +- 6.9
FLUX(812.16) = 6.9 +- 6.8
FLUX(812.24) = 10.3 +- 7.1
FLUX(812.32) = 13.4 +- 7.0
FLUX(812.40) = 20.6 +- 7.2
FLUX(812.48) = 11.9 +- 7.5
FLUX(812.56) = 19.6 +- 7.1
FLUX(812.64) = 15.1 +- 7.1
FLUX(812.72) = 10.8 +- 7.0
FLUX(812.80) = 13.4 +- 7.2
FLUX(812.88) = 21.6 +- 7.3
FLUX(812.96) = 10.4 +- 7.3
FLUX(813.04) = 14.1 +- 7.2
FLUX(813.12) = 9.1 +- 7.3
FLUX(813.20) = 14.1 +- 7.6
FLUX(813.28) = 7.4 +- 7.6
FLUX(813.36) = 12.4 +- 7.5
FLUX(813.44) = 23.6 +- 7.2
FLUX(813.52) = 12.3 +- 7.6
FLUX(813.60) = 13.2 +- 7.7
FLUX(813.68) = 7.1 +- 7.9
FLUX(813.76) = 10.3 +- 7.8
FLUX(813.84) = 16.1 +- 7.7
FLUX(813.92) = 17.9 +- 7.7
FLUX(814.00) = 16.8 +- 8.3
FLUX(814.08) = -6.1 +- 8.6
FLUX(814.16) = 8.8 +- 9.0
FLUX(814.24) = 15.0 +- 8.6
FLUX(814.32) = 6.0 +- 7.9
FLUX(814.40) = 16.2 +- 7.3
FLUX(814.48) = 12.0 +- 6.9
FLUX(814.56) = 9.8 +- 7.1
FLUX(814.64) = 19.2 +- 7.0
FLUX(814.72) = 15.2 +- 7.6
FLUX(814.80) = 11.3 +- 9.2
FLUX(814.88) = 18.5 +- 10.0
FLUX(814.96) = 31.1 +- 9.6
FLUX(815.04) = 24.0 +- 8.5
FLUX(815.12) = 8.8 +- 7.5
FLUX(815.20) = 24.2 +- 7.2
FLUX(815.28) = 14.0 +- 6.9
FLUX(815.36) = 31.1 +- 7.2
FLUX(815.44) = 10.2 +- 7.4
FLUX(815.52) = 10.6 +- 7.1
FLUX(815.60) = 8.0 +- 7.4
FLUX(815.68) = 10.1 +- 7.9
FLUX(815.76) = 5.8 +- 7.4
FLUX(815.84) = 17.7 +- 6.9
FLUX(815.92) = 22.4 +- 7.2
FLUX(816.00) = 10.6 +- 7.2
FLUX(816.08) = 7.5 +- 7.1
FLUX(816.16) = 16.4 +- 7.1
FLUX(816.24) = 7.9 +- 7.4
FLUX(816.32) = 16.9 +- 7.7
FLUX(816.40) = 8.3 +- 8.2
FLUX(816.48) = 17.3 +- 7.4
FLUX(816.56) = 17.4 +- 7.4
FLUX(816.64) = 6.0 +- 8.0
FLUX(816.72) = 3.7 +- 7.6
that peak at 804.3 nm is H-gamma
